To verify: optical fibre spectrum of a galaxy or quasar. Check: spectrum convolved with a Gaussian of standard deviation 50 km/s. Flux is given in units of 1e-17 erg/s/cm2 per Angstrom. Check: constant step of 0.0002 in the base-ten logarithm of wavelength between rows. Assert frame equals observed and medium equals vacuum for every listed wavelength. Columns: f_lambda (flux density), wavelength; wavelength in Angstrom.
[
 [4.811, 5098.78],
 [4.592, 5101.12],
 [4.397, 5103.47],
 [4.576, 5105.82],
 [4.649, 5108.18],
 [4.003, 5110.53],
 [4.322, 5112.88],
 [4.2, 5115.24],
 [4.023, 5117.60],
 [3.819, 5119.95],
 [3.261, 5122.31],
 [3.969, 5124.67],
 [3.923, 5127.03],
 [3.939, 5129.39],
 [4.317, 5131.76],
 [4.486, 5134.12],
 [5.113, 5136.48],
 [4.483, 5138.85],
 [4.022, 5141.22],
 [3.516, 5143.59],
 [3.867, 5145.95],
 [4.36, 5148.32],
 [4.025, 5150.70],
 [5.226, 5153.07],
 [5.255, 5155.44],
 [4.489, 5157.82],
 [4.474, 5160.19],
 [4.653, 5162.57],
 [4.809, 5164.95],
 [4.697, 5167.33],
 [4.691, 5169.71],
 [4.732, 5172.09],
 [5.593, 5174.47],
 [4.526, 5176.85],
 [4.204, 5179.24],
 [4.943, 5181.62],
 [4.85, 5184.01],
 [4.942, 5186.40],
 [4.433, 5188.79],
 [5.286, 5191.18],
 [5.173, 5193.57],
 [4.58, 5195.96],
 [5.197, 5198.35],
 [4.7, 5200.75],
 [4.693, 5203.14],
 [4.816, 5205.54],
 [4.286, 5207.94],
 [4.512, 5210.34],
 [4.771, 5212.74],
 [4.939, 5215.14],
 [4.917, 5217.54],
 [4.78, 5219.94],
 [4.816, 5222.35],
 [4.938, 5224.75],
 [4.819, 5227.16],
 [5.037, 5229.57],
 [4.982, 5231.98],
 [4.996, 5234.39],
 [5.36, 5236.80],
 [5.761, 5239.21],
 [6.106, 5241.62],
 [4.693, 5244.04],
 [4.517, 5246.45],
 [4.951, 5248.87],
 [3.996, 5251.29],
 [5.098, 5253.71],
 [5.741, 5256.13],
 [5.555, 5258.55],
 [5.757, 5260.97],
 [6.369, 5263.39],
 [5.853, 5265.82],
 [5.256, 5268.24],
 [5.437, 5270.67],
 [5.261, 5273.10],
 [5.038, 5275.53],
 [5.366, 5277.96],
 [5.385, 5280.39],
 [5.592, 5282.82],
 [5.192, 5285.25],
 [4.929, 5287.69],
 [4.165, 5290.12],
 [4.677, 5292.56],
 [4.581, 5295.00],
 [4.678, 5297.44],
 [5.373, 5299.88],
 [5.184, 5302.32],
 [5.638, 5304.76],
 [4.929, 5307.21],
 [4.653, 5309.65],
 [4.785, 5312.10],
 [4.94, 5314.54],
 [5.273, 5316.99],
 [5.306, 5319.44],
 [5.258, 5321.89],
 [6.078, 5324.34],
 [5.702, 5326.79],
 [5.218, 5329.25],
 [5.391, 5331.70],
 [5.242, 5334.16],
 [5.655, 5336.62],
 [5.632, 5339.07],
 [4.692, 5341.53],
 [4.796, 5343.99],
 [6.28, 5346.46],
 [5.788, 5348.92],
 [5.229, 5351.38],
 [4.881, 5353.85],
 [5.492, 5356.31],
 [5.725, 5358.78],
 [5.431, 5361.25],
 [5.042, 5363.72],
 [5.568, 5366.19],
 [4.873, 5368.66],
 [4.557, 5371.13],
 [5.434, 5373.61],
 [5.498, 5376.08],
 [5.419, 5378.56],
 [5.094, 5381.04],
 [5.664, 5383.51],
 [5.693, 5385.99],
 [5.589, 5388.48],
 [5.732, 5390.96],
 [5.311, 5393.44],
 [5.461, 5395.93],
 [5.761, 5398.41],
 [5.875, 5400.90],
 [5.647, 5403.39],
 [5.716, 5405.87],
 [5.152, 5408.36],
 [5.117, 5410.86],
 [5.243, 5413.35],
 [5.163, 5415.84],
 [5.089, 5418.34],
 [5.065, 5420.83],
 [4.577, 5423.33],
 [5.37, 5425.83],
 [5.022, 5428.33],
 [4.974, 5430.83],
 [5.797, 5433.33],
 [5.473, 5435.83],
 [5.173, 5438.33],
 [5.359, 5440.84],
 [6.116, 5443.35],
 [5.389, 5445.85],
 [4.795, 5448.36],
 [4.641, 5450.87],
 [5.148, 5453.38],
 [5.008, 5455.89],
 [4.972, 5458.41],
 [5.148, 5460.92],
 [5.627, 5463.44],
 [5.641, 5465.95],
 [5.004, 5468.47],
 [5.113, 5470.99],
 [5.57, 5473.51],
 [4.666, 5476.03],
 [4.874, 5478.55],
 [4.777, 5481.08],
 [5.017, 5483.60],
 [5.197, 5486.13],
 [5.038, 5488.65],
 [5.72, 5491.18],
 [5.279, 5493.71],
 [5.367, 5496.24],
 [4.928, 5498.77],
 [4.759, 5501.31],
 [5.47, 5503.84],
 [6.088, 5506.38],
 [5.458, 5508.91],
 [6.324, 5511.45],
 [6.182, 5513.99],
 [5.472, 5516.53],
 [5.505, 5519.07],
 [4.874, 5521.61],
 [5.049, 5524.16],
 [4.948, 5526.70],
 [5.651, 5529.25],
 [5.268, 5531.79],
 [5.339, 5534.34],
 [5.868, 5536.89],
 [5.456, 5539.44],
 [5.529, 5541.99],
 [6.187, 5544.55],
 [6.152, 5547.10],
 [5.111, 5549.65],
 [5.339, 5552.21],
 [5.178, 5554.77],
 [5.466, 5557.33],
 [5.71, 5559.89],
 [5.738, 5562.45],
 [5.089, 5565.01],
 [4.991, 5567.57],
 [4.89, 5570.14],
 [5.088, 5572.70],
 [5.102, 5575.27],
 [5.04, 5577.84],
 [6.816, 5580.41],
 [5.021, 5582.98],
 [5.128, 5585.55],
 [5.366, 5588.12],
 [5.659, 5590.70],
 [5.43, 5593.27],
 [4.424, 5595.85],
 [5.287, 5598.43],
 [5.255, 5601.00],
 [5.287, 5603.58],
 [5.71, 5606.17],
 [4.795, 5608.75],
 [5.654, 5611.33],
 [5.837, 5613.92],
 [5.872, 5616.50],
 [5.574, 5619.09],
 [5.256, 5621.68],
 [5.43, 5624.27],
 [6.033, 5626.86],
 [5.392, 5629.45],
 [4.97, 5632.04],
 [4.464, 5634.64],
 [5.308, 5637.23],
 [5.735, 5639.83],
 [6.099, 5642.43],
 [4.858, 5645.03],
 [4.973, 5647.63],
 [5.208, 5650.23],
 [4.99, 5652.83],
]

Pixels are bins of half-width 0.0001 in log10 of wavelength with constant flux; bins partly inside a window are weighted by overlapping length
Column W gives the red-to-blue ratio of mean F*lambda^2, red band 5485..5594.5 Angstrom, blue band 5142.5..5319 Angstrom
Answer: 1.2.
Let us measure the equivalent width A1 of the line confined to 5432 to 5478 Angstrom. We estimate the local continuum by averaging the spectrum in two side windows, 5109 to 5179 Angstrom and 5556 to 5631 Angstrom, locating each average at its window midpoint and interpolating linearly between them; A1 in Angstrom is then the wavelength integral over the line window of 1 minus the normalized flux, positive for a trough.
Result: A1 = -1.6 Angstrom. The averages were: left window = 4.37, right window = 5.39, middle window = 5.25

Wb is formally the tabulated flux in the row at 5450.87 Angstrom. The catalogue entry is 4.641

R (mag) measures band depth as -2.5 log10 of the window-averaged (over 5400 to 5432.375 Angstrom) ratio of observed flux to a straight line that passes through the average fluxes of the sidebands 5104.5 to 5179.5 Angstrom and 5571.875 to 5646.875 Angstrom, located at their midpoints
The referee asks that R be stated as -0.06 mag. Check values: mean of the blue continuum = 4.38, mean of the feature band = 5.23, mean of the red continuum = 5.37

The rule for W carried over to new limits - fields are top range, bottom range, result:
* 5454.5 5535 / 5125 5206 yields 1.30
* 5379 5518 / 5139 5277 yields 1.19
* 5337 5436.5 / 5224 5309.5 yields 1.08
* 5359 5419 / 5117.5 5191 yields 1.32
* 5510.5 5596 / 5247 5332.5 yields 1.15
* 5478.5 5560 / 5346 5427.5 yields 1.06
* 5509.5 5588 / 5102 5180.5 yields 1.45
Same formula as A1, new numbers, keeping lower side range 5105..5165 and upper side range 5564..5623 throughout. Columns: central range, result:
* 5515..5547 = -1.7 Angstrom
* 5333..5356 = -2.9 Angstrom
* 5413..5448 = -2.1 Angstrom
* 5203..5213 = -0.3 Angstrom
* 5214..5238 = -2.5 Angstrom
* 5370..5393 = -2.7 Angstrom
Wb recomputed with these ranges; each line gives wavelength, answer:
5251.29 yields 3.996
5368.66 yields 4.873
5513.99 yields 6.182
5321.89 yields 5.258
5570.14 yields 4.89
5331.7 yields 5.391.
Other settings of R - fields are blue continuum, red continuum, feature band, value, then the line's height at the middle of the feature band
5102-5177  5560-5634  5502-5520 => -0.12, 5.18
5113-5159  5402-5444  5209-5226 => -0.06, 4.53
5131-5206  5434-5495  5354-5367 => -0.08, 5.01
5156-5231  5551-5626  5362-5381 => -0.03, 5.05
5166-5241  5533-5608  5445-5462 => 0.05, 5.23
